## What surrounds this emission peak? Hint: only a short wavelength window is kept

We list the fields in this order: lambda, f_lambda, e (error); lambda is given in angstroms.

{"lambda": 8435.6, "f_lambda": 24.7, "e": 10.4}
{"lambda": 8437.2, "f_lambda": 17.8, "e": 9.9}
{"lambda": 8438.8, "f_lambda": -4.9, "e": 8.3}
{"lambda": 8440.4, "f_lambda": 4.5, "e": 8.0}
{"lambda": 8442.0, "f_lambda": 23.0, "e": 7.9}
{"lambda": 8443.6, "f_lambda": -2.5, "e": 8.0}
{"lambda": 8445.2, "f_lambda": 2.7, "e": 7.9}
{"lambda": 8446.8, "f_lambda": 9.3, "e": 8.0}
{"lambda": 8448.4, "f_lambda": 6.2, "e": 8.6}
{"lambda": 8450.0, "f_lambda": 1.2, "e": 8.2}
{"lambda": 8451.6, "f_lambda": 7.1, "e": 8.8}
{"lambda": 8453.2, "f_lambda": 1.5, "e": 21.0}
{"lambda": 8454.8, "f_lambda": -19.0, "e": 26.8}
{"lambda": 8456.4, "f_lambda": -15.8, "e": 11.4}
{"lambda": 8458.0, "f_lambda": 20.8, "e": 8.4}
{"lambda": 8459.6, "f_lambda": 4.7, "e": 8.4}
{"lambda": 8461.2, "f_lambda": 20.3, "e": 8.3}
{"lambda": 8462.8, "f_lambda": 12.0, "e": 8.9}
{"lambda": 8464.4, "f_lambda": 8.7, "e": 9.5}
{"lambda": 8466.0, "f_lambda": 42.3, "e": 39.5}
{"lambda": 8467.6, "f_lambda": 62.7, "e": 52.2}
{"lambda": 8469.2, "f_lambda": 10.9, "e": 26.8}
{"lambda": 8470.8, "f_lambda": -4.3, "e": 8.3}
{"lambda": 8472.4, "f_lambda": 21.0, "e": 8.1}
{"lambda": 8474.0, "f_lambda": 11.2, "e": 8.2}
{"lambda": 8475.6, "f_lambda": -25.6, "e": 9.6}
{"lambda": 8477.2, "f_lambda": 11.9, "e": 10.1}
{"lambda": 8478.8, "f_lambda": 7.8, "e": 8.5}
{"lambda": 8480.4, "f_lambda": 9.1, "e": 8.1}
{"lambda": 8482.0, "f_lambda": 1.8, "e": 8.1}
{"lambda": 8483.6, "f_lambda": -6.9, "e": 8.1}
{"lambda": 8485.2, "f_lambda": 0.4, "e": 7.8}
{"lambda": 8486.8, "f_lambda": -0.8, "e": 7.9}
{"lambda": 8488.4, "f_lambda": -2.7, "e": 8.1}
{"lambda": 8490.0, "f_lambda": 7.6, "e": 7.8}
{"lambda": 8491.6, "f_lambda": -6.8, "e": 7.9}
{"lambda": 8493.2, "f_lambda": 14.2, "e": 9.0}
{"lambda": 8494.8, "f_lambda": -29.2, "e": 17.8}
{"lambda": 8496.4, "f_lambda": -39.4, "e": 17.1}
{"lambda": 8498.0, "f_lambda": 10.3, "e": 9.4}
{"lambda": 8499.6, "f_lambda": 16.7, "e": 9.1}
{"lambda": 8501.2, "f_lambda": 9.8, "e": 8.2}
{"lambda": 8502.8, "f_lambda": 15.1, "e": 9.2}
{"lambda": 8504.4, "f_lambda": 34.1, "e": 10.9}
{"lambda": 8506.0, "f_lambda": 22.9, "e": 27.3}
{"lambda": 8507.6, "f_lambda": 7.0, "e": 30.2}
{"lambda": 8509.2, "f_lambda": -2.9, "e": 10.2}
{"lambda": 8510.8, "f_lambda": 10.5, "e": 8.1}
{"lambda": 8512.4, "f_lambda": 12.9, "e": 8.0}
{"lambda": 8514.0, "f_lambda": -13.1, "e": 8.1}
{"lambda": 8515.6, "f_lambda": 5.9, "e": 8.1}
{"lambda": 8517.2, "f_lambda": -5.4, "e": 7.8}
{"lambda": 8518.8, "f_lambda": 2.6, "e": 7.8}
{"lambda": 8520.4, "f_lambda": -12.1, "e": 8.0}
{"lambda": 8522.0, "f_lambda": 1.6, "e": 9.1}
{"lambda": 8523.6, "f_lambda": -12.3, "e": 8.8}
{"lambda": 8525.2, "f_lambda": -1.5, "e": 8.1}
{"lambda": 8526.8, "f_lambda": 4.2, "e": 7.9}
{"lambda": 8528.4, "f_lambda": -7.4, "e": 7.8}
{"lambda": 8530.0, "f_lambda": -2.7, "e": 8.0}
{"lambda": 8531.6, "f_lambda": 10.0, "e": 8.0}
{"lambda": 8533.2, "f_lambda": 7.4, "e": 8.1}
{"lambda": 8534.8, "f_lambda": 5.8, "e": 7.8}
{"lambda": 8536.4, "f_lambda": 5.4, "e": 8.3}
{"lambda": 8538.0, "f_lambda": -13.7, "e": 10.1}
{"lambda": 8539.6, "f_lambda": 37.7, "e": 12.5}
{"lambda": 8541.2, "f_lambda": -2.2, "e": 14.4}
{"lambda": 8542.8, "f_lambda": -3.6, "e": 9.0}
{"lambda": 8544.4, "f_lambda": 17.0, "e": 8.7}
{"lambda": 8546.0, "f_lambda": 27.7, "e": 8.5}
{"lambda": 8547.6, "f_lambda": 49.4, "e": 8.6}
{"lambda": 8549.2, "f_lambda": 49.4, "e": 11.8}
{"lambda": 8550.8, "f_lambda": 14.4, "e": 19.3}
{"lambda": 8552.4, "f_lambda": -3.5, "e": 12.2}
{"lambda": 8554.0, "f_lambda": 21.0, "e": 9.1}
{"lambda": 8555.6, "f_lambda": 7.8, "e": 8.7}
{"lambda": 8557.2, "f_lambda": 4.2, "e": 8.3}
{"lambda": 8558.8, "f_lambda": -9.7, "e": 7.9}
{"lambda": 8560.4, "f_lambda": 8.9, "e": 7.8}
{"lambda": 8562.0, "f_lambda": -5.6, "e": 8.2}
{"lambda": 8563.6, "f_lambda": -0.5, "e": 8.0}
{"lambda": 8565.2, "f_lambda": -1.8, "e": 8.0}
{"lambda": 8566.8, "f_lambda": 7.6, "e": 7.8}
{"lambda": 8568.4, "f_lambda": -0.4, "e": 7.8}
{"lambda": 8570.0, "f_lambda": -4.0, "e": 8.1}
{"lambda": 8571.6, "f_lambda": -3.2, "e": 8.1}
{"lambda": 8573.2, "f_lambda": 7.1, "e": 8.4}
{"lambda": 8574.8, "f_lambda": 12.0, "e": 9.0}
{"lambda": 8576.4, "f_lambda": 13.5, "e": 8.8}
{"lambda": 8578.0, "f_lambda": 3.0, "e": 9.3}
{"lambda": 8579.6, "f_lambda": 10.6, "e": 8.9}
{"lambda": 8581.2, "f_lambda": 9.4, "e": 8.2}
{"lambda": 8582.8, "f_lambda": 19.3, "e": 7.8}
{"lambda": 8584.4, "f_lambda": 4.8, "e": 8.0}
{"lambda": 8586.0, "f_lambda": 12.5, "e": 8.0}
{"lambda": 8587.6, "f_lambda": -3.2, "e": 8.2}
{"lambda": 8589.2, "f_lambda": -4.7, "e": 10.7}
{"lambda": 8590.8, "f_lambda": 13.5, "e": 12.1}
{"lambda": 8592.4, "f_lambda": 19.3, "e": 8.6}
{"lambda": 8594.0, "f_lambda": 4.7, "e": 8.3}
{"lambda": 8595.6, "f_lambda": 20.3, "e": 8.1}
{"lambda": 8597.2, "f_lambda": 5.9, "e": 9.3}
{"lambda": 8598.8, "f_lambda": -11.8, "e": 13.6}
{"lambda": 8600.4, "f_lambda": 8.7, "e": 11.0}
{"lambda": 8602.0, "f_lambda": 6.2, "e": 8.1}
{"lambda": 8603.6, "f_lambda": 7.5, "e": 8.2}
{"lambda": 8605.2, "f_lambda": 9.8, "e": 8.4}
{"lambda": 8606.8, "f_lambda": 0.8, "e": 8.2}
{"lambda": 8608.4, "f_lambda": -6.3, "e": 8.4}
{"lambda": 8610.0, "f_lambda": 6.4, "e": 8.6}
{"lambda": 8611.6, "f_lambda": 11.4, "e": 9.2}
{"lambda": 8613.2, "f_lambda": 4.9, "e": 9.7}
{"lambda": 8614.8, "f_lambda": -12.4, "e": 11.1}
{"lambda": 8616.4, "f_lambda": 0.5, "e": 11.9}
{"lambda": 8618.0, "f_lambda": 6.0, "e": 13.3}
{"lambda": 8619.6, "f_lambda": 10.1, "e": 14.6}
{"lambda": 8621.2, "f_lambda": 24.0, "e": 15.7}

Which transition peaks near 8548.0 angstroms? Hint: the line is H-gamma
